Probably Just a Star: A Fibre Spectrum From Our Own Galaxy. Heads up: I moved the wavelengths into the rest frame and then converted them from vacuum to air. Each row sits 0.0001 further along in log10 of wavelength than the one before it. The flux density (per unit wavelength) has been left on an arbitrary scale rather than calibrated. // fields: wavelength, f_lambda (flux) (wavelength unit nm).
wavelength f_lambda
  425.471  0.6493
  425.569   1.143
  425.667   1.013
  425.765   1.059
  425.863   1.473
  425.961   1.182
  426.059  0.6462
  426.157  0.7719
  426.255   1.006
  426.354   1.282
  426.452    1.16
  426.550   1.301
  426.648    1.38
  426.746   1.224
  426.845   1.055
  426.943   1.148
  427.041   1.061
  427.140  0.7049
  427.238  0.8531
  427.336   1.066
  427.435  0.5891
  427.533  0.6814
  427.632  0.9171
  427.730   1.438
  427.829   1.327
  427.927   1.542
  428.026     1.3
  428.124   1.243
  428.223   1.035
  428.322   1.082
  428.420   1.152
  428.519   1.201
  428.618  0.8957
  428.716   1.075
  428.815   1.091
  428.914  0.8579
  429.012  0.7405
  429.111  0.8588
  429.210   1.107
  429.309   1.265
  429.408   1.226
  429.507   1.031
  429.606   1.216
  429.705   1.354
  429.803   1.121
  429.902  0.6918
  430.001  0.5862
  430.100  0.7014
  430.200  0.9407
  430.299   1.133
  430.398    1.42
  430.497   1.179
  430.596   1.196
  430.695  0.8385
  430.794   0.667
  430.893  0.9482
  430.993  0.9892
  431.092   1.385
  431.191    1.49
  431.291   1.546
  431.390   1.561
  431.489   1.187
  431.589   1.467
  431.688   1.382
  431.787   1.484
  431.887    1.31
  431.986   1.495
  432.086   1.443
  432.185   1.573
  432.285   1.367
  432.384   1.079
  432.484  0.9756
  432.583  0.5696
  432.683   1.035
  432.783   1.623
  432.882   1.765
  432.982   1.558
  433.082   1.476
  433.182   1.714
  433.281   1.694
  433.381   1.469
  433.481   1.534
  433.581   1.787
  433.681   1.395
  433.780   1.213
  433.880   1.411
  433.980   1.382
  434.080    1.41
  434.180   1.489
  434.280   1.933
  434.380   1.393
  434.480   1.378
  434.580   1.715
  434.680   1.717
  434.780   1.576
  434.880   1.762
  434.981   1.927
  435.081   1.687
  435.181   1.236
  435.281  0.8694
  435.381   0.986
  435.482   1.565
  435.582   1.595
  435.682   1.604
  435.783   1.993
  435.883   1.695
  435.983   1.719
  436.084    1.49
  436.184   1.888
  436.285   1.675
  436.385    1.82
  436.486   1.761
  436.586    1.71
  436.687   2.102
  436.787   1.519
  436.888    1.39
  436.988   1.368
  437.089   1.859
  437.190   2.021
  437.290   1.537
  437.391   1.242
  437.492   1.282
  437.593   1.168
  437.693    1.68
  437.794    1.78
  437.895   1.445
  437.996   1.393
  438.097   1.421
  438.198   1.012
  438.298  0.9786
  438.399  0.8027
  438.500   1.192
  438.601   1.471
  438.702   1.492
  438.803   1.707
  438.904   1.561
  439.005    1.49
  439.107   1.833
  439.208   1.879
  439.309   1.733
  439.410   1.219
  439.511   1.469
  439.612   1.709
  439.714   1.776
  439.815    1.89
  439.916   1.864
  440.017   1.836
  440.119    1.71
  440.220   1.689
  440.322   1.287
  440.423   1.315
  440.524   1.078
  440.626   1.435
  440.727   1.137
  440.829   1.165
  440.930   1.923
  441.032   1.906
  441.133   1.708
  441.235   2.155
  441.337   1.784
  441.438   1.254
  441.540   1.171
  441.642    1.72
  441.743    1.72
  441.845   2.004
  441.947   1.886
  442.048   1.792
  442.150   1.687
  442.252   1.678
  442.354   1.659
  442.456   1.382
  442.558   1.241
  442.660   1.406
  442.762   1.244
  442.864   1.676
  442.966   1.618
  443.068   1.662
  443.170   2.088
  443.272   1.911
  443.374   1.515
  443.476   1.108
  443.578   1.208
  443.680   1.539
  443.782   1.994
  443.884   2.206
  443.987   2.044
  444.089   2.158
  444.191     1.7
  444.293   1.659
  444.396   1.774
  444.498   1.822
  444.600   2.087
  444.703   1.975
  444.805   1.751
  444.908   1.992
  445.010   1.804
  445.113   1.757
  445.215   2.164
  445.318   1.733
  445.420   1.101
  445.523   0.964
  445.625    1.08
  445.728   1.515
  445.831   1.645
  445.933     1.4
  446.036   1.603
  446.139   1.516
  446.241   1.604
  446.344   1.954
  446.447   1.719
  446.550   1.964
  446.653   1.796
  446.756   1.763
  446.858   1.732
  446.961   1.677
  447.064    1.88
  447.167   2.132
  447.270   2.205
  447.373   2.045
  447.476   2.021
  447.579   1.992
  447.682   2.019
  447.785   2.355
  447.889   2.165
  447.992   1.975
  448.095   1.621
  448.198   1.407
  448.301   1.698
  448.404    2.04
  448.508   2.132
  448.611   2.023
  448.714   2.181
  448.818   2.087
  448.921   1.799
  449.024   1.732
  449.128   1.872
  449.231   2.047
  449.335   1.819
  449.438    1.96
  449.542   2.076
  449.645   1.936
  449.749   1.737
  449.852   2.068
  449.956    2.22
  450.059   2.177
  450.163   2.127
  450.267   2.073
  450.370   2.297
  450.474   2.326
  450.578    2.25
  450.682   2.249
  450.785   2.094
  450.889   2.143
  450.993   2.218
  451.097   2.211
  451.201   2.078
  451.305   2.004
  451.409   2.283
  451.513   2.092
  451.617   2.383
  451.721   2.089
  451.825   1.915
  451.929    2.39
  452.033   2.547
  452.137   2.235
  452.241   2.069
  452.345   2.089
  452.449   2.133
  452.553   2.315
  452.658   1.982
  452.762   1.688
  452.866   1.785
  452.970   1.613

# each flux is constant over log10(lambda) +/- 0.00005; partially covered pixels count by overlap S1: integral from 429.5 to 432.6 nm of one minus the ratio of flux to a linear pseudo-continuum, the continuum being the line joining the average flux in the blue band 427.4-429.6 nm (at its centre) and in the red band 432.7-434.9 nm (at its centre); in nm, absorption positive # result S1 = 0.32 nm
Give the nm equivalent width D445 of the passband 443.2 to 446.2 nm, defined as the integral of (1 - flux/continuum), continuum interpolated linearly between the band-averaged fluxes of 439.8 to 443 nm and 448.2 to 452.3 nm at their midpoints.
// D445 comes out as 0.15 nm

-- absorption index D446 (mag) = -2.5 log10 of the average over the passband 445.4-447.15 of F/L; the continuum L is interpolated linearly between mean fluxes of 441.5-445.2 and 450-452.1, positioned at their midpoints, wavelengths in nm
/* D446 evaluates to 0.187 mag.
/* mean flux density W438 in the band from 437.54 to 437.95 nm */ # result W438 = 1.52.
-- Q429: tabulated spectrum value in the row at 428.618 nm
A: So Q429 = 0.8957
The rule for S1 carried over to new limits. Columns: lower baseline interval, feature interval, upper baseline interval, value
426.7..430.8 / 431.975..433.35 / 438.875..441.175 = -0.16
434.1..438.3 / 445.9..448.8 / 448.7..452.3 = 0.15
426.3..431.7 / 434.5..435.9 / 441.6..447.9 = -0.21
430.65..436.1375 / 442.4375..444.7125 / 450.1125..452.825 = 0.18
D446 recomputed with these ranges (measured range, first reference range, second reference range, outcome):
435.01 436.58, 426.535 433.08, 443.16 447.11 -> -0.156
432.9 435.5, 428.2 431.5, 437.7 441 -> -0.191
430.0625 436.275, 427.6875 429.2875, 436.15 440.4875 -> -0.058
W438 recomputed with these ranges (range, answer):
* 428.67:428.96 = 1.01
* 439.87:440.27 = 1.77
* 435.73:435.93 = 1.84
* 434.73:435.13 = 1.74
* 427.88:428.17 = 1.36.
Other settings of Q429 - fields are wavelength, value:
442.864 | 1.676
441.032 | 1.906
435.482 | 1.565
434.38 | 1.393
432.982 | 1.558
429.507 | 1.031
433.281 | 1.694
